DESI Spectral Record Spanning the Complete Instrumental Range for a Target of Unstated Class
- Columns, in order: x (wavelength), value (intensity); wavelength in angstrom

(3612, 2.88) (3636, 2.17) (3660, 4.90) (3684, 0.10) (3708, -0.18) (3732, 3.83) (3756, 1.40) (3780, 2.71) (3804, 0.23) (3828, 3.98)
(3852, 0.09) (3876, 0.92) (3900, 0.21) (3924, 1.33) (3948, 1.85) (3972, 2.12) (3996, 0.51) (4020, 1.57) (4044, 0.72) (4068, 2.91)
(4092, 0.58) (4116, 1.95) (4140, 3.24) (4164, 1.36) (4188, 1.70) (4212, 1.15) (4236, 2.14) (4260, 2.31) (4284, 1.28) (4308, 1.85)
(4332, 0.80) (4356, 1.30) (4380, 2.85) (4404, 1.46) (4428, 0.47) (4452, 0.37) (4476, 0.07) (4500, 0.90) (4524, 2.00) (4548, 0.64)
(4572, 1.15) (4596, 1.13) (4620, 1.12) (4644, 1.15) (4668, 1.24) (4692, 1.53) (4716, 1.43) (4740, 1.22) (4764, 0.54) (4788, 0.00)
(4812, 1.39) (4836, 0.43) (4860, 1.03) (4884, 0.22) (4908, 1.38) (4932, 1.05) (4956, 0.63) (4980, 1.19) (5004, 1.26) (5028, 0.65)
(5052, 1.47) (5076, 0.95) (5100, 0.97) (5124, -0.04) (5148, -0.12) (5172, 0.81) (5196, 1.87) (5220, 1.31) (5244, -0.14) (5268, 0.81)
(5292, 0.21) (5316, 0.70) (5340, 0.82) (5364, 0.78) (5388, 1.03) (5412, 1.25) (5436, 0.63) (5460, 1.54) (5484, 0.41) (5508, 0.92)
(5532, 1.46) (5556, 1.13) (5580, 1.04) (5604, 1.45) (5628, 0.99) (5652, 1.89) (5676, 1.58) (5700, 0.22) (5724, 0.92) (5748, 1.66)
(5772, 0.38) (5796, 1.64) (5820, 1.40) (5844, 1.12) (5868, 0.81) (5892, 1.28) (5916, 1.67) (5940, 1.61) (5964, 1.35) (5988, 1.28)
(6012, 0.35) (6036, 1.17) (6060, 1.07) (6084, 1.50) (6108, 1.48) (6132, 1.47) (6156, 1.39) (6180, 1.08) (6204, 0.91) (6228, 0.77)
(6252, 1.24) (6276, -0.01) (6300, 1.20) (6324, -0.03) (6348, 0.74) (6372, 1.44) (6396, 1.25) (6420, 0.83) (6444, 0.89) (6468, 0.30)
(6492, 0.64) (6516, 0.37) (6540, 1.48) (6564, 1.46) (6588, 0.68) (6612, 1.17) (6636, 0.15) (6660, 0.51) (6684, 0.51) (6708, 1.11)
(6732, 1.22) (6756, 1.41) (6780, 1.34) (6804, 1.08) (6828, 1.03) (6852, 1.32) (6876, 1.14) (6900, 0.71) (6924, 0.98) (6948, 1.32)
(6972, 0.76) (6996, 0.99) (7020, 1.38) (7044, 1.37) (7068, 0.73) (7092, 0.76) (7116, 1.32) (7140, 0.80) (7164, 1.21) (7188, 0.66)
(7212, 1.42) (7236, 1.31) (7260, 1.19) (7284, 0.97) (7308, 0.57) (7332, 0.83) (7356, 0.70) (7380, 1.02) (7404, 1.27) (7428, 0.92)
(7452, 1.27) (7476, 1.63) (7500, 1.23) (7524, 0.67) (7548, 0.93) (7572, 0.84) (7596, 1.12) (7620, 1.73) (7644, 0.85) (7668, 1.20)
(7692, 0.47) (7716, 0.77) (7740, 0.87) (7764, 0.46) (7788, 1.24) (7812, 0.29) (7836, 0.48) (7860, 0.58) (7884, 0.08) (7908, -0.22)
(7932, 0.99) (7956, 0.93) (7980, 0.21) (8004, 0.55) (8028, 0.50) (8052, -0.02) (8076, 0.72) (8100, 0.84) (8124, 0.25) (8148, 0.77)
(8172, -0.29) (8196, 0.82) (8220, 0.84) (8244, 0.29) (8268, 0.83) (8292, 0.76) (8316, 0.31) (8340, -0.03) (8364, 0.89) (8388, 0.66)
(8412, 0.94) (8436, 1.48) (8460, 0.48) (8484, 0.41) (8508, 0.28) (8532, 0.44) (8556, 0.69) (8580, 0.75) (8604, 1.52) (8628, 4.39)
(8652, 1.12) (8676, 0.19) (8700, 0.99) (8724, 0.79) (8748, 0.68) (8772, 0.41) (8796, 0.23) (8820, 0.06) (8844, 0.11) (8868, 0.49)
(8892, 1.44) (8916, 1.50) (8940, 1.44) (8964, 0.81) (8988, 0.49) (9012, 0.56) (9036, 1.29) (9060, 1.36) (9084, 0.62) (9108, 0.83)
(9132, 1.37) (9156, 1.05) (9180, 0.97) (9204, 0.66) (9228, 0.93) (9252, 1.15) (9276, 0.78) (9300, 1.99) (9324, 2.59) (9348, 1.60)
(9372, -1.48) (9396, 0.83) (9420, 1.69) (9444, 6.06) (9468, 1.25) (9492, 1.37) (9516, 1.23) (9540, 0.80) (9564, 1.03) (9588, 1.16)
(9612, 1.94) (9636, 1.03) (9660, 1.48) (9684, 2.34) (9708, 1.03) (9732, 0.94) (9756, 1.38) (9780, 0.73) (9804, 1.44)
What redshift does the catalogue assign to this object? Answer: 1.312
